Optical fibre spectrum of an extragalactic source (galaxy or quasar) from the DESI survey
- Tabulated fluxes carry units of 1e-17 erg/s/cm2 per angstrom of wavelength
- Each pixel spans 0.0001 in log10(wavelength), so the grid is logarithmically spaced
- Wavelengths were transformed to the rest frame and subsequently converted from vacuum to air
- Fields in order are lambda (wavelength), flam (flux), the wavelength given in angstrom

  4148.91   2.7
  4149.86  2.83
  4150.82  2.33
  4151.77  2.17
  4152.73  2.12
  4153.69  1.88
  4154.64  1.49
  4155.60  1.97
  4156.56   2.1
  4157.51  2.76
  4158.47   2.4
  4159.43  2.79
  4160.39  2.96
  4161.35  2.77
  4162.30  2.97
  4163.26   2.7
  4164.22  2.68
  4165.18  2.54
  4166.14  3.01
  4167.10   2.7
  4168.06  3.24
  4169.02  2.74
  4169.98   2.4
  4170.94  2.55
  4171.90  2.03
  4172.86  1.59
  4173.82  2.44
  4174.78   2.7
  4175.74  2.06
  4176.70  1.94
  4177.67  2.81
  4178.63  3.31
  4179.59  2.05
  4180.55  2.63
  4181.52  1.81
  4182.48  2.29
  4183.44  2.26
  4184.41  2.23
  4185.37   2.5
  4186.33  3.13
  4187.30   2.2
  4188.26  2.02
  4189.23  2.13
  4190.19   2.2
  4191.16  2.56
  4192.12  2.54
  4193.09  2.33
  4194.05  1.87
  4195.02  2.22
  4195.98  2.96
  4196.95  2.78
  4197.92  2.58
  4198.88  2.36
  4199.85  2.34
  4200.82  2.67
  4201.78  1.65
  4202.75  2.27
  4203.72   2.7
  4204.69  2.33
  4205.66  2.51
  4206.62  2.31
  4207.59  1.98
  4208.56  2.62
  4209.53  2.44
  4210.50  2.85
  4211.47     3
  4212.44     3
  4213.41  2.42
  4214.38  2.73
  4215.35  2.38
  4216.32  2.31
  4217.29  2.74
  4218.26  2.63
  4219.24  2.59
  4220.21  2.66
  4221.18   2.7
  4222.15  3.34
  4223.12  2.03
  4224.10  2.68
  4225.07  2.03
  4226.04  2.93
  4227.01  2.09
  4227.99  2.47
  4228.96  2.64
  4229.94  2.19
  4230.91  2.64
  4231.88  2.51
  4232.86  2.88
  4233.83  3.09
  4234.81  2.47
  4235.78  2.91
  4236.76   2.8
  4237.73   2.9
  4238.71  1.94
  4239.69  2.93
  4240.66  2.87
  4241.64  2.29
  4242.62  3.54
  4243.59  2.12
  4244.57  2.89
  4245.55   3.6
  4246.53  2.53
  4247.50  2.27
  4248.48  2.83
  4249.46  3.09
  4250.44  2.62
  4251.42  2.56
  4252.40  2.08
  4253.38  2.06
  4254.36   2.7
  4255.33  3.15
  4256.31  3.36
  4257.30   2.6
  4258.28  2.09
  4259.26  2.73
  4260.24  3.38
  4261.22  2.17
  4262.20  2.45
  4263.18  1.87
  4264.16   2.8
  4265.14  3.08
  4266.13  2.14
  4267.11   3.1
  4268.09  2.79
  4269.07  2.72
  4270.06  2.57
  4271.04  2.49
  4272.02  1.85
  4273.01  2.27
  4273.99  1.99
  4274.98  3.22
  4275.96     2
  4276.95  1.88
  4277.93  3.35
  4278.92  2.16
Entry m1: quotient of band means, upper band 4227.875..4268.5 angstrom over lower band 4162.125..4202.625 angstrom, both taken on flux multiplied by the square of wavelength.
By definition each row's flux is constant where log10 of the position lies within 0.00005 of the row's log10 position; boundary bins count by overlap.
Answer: 1.13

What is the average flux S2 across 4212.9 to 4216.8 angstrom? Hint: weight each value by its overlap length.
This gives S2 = 2.46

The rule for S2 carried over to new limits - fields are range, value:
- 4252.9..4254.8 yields 2.37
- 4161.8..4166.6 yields 2.78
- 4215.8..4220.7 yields 2.58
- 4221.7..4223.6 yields 2.68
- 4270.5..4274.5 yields 2.16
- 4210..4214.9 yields 2.8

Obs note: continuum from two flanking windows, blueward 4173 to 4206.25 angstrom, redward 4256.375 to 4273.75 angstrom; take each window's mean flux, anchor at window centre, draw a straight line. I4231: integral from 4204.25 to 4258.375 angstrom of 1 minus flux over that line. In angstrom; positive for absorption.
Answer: -3.3 angstrom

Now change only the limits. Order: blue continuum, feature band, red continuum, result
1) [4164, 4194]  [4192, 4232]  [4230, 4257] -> 1.19 angstrom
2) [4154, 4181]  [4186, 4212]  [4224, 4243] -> 1.46 angstrom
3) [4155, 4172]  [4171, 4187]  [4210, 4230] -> 1.58 angstrom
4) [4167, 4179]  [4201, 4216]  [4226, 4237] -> 0.50 angstrom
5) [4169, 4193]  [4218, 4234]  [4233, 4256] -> 0.16 angstrom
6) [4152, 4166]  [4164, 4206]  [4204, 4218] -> 1.18 angstrom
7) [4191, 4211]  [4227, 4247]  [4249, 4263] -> -1.08 angstrom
